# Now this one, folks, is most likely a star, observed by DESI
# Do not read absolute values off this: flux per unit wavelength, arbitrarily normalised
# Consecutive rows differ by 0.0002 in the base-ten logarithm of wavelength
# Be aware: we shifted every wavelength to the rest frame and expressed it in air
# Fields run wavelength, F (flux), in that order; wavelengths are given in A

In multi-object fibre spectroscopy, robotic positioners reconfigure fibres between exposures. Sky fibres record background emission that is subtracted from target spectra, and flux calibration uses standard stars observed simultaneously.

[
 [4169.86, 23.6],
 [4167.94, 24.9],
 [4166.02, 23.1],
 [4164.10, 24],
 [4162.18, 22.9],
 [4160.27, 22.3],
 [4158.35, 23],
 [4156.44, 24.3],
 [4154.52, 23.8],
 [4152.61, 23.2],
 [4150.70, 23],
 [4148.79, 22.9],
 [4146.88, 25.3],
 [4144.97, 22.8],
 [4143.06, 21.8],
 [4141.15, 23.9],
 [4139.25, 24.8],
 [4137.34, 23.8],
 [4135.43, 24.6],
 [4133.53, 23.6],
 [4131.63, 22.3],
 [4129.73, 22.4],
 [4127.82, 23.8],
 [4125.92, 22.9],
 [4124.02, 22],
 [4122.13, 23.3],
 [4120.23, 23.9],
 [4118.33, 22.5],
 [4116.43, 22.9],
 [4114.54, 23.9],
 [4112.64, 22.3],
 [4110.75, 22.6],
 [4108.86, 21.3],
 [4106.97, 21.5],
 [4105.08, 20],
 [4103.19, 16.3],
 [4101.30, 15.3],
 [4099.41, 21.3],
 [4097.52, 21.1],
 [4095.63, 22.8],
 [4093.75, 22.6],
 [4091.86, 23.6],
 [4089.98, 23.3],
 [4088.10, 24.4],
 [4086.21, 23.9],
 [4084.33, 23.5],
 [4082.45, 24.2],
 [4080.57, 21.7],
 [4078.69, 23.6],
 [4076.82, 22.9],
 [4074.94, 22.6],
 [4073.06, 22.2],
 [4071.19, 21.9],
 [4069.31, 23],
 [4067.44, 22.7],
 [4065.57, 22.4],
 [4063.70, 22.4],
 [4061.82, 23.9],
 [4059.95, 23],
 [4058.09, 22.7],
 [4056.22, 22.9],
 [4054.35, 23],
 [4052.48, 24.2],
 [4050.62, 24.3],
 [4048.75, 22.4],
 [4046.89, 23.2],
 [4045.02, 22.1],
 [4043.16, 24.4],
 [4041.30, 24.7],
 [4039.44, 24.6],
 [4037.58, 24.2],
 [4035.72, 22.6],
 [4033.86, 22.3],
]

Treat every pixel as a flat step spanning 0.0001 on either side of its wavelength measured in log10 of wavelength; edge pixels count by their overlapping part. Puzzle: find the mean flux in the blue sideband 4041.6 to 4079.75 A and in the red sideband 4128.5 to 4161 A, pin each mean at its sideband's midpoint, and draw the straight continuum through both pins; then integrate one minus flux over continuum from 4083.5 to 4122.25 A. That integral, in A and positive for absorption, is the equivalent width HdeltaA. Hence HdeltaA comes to 2.1 A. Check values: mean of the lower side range 23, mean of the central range 22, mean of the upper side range 23.4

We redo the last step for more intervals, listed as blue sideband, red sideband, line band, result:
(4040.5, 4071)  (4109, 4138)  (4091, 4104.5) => 1.6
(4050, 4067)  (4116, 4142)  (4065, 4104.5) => 1.9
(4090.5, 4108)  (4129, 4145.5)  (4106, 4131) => -0.8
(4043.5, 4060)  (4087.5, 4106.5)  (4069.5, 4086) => -0.7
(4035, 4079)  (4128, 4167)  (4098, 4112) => 2.1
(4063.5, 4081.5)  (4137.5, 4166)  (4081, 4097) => -0.5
